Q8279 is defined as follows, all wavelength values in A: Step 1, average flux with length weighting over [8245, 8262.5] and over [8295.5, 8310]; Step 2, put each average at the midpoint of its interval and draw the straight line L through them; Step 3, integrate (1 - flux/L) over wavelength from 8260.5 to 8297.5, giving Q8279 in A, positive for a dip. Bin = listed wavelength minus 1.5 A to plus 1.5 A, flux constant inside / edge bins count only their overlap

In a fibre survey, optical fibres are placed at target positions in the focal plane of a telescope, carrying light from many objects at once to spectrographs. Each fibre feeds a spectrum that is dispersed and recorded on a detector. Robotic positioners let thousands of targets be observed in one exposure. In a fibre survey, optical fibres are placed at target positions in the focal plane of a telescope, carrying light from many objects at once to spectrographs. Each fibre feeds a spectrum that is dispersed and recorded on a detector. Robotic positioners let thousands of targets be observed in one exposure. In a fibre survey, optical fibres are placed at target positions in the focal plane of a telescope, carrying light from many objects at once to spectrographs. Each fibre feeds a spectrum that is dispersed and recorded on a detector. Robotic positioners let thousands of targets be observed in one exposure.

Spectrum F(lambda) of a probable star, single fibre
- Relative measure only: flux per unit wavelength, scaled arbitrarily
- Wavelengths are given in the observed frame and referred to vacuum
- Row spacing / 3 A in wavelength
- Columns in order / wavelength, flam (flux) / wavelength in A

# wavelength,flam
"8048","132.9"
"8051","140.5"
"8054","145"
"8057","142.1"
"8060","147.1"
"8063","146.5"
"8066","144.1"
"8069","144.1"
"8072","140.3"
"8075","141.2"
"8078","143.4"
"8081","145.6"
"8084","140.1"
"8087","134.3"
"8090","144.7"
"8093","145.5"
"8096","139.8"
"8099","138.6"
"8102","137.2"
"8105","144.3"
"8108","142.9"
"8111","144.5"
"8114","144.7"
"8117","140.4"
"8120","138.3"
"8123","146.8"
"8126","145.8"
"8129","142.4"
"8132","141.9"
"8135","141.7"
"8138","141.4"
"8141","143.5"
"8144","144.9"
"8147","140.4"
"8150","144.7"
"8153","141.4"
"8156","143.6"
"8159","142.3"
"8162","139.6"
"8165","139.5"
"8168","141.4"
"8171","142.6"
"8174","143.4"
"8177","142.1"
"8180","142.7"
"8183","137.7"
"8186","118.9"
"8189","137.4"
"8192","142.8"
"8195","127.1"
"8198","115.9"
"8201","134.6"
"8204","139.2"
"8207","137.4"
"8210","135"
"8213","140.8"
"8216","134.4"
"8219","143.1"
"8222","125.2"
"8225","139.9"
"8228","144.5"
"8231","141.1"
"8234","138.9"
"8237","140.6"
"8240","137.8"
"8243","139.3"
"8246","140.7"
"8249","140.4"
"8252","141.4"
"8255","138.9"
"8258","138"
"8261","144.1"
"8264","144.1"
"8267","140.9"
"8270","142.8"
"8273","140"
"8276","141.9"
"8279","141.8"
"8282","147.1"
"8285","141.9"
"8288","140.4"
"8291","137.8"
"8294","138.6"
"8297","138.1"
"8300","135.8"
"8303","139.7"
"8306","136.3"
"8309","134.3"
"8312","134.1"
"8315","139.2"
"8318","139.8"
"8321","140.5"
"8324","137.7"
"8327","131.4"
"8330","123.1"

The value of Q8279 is -0.8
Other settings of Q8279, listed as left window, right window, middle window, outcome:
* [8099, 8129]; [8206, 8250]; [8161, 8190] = 0.39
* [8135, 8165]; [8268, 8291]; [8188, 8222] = 1.76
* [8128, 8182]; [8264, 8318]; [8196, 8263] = 1.42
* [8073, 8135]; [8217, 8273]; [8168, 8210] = 1.53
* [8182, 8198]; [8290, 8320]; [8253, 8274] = -0.96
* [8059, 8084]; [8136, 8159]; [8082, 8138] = 0.53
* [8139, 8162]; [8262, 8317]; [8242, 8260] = 0.08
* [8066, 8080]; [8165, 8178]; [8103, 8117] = -0.11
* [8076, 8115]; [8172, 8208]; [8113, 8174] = -1.75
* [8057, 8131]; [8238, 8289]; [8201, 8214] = 0.38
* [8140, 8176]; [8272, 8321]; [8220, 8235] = 0.28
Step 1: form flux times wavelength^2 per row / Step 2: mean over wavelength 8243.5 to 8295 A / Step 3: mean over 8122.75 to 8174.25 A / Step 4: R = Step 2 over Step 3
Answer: 1.02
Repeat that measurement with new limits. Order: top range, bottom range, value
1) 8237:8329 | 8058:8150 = 1.02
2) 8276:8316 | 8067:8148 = 1.02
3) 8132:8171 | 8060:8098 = 1.01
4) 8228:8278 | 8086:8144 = 1.02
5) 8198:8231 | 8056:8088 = 0.99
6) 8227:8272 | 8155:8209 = 1.04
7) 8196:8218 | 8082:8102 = 0.98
